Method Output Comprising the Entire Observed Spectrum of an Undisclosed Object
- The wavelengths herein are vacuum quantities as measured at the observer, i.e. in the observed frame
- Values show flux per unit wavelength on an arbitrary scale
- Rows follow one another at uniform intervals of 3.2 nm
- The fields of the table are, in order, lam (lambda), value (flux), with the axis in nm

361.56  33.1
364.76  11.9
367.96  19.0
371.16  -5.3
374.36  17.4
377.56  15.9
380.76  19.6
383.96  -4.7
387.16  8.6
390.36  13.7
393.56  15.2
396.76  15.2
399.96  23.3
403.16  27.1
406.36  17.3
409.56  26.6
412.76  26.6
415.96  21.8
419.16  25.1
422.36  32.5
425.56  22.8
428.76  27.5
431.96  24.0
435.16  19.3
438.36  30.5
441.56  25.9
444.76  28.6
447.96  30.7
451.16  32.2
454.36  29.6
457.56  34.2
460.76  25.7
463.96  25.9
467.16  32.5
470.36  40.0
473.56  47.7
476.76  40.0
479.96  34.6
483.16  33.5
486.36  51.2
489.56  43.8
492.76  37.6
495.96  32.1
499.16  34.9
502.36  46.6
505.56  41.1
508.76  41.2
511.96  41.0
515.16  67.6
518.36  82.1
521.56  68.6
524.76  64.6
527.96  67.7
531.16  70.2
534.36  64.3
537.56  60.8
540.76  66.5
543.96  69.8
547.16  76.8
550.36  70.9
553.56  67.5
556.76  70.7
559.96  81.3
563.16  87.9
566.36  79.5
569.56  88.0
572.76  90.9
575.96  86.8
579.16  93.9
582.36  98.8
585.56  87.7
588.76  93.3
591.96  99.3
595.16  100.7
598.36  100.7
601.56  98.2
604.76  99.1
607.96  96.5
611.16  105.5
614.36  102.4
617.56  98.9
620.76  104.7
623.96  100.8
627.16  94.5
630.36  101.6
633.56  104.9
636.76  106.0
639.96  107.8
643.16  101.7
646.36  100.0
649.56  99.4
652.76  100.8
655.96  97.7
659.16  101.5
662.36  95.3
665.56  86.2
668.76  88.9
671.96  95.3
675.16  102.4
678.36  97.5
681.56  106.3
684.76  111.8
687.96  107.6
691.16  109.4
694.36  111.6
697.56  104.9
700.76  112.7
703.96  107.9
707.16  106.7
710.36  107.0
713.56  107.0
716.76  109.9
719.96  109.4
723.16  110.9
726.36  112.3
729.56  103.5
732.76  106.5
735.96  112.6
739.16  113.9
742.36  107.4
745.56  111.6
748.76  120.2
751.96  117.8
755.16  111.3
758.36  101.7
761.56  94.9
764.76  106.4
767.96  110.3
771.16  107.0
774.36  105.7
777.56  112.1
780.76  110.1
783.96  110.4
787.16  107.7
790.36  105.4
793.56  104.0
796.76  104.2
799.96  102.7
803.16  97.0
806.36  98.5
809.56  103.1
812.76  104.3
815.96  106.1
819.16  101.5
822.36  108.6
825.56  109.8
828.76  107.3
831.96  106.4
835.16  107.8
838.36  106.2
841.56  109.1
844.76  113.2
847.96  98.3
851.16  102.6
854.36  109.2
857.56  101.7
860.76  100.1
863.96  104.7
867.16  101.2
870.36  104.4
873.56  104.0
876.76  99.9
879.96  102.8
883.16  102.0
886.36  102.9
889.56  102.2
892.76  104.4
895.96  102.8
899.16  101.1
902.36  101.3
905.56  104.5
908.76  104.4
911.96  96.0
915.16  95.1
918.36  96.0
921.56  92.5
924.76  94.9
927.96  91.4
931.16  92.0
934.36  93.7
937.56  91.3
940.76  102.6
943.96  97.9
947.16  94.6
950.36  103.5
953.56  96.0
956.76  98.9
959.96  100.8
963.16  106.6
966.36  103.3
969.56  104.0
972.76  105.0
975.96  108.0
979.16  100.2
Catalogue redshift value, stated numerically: 0.29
